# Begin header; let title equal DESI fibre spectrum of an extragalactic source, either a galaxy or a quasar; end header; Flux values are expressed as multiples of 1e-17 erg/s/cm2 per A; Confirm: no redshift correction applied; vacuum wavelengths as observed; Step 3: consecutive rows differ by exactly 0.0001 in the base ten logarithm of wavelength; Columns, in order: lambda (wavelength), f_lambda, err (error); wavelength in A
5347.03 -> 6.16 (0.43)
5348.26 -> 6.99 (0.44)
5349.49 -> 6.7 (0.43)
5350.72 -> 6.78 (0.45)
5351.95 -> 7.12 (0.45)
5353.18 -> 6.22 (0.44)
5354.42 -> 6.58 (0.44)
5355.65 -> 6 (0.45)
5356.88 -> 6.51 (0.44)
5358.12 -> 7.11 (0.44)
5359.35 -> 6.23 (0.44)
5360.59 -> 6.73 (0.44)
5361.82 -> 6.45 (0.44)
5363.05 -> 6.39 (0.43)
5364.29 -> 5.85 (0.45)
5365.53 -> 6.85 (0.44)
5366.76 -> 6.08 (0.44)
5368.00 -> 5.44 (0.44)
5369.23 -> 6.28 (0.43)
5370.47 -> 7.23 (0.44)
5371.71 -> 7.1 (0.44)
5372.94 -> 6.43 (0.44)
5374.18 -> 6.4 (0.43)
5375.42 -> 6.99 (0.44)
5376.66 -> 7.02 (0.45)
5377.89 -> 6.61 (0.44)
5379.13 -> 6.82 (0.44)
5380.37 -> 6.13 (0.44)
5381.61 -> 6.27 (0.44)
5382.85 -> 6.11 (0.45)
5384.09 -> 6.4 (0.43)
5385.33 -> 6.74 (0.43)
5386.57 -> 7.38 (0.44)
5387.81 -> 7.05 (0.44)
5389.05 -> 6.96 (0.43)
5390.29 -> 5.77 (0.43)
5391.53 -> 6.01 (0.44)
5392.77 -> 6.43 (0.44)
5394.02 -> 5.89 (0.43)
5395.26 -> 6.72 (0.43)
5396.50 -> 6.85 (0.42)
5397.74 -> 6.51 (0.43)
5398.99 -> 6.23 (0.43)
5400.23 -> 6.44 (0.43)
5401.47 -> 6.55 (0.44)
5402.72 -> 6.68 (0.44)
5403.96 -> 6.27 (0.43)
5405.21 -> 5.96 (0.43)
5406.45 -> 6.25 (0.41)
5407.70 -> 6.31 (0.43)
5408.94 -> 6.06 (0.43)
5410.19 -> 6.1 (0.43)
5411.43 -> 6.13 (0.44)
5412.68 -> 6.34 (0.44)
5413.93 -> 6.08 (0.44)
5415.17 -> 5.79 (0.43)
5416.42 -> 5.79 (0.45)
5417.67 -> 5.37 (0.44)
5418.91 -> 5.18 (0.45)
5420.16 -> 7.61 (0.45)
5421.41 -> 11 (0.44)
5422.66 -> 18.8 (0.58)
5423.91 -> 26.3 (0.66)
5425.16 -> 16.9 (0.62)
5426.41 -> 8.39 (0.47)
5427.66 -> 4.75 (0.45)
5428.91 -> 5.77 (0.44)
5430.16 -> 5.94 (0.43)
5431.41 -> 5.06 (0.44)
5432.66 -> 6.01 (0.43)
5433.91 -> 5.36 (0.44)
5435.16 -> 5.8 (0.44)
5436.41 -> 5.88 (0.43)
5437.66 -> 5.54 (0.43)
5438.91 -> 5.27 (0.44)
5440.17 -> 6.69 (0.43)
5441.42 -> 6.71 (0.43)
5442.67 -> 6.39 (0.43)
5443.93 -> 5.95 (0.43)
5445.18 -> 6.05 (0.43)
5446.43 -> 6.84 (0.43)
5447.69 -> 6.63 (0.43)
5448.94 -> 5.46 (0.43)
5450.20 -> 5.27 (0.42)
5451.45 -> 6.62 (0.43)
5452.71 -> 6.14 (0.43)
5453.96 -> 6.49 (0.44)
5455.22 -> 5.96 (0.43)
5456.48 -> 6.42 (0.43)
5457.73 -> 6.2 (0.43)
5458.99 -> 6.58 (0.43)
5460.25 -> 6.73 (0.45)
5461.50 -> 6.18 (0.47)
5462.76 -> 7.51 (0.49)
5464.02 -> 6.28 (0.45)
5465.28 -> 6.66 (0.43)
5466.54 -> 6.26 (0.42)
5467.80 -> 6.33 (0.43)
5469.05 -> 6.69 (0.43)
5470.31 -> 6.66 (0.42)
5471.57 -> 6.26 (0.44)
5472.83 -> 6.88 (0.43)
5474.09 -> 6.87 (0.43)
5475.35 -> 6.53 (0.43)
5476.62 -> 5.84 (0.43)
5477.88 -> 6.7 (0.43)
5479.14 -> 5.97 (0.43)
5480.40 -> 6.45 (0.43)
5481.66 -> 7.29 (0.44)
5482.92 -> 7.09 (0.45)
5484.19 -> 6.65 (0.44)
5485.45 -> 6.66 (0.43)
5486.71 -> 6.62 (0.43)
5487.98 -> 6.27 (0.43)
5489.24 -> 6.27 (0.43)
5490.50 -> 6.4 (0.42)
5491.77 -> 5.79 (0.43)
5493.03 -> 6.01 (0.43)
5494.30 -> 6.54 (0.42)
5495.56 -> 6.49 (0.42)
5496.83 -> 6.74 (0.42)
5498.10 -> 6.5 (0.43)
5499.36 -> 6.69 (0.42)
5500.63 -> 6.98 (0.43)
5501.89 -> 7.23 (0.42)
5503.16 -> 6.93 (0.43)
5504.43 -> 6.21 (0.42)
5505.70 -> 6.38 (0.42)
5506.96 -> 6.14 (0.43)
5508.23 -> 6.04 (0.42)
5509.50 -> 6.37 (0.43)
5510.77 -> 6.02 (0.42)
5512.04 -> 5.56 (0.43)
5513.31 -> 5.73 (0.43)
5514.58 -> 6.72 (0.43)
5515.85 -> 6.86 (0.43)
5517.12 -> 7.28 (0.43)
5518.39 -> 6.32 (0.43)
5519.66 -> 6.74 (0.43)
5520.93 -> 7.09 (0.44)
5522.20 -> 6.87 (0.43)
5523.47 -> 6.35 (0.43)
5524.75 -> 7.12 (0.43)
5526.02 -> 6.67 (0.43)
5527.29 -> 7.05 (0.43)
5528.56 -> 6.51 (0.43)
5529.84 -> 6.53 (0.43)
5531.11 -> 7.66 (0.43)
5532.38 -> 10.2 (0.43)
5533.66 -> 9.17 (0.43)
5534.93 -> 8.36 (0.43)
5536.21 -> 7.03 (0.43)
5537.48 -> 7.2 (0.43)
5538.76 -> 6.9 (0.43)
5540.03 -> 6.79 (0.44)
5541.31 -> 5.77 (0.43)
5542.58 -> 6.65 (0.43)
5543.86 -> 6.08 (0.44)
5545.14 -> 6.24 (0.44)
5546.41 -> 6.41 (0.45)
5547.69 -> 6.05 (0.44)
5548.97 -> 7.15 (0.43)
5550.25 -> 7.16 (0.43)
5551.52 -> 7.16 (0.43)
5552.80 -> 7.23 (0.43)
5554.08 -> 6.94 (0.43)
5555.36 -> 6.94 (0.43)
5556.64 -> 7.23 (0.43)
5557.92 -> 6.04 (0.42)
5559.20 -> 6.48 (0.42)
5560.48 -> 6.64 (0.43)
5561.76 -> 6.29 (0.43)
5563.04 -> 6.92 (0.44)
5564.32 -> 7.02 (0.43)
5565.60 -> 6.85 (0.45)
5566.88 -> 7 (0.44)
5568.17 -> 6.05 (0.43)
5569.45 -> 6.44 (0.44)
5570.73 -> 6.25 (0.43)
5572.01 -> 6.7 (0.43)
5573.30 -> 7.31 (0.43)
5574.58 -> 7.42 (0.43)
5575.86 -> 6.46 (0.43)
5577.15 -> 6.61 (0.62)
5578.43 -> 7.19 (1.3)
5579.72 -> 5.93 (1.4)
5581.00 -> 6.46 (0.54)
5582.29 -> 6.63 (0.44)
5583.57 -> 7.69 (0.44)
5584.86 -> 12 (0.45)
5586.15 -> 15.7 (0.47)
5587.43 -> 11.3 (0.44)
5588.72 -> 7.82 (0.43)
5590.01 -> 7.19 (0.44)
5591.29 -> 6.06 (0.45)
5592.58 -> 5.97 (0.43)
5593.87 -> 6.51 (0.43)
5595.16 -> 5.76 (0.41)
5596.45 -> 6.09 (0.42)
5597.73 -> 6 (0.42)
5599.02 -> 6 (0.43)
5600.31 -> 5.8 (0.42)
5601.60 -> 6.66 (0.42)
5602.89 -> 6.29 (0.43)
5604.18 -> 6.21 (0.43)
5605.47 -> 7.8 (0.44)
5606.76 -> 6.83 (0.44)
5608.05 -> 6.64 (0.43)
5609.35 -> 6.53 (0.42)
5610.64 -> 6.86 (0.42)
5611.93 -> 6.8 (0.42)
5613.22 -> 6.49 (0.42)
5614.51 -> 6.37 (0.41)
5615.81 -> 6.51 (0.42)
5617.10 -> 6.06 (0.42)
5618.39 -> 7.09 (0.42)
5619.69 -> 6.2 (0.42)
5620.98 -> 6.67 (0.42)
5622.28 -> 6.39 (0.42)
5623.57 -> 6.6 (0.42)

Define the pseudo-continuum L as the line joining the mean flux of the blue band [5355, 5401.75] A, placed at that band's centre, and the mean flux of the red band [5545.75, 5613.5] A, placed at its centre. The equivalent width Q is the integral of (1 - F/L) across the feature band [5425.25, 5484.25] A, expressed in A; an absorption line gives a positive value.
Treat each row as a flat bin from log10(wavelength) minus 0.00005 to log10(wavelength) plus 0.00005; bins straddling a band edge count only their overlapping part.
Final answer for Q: 2.7 A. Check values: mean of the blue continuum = 6.5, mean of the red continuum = 7.02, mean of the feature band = 6.39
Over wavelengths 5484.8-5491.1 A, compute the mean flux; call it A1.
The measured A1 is 6.45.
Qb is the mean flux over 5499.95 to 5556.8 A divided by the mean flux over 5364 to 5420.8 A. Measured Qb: 1.1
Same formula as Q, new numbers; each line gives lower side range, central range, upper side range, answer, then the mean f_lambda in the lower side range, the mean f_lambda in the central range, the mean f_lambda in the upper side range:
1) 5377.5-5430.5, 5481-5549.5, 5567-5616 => 4.8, 7.45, 6.73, 7.09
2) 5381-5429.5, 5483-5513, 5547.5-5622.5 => 3.4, 7.55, 6.42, 6.97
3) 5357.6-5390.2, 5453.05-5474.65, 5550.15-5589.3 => 1.4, 6.57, 6.52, 7.42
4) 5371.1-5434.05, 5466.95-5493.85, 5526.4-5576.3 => 2.3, 7.27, 6.49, 6.93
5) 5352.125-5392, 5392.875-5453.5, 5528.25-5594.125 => -3.8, 6.51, 7.13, 7.24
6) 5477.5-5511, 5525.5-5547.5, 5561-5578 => -1.6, 6.5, 7.11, 6.72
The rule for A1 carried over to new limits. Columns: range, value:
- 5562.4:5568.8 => 6.77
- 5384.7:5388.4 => 7.06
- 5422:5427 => 17.6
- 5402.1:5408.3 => 6.29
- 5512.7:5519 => 6.59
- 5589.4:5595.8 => 6.29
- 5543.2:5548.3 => 6.19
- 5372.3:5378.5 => 6.7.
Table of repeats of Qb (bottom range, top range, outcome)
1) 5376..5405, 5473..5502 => 1.01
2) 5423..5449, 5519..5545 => 0.93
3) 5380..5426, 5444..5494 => 0.84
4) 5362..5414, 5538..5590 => 1.12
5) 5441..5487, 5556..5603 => 1.10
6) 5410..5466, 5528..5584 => 0.96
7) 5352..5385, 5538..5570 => 1.03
